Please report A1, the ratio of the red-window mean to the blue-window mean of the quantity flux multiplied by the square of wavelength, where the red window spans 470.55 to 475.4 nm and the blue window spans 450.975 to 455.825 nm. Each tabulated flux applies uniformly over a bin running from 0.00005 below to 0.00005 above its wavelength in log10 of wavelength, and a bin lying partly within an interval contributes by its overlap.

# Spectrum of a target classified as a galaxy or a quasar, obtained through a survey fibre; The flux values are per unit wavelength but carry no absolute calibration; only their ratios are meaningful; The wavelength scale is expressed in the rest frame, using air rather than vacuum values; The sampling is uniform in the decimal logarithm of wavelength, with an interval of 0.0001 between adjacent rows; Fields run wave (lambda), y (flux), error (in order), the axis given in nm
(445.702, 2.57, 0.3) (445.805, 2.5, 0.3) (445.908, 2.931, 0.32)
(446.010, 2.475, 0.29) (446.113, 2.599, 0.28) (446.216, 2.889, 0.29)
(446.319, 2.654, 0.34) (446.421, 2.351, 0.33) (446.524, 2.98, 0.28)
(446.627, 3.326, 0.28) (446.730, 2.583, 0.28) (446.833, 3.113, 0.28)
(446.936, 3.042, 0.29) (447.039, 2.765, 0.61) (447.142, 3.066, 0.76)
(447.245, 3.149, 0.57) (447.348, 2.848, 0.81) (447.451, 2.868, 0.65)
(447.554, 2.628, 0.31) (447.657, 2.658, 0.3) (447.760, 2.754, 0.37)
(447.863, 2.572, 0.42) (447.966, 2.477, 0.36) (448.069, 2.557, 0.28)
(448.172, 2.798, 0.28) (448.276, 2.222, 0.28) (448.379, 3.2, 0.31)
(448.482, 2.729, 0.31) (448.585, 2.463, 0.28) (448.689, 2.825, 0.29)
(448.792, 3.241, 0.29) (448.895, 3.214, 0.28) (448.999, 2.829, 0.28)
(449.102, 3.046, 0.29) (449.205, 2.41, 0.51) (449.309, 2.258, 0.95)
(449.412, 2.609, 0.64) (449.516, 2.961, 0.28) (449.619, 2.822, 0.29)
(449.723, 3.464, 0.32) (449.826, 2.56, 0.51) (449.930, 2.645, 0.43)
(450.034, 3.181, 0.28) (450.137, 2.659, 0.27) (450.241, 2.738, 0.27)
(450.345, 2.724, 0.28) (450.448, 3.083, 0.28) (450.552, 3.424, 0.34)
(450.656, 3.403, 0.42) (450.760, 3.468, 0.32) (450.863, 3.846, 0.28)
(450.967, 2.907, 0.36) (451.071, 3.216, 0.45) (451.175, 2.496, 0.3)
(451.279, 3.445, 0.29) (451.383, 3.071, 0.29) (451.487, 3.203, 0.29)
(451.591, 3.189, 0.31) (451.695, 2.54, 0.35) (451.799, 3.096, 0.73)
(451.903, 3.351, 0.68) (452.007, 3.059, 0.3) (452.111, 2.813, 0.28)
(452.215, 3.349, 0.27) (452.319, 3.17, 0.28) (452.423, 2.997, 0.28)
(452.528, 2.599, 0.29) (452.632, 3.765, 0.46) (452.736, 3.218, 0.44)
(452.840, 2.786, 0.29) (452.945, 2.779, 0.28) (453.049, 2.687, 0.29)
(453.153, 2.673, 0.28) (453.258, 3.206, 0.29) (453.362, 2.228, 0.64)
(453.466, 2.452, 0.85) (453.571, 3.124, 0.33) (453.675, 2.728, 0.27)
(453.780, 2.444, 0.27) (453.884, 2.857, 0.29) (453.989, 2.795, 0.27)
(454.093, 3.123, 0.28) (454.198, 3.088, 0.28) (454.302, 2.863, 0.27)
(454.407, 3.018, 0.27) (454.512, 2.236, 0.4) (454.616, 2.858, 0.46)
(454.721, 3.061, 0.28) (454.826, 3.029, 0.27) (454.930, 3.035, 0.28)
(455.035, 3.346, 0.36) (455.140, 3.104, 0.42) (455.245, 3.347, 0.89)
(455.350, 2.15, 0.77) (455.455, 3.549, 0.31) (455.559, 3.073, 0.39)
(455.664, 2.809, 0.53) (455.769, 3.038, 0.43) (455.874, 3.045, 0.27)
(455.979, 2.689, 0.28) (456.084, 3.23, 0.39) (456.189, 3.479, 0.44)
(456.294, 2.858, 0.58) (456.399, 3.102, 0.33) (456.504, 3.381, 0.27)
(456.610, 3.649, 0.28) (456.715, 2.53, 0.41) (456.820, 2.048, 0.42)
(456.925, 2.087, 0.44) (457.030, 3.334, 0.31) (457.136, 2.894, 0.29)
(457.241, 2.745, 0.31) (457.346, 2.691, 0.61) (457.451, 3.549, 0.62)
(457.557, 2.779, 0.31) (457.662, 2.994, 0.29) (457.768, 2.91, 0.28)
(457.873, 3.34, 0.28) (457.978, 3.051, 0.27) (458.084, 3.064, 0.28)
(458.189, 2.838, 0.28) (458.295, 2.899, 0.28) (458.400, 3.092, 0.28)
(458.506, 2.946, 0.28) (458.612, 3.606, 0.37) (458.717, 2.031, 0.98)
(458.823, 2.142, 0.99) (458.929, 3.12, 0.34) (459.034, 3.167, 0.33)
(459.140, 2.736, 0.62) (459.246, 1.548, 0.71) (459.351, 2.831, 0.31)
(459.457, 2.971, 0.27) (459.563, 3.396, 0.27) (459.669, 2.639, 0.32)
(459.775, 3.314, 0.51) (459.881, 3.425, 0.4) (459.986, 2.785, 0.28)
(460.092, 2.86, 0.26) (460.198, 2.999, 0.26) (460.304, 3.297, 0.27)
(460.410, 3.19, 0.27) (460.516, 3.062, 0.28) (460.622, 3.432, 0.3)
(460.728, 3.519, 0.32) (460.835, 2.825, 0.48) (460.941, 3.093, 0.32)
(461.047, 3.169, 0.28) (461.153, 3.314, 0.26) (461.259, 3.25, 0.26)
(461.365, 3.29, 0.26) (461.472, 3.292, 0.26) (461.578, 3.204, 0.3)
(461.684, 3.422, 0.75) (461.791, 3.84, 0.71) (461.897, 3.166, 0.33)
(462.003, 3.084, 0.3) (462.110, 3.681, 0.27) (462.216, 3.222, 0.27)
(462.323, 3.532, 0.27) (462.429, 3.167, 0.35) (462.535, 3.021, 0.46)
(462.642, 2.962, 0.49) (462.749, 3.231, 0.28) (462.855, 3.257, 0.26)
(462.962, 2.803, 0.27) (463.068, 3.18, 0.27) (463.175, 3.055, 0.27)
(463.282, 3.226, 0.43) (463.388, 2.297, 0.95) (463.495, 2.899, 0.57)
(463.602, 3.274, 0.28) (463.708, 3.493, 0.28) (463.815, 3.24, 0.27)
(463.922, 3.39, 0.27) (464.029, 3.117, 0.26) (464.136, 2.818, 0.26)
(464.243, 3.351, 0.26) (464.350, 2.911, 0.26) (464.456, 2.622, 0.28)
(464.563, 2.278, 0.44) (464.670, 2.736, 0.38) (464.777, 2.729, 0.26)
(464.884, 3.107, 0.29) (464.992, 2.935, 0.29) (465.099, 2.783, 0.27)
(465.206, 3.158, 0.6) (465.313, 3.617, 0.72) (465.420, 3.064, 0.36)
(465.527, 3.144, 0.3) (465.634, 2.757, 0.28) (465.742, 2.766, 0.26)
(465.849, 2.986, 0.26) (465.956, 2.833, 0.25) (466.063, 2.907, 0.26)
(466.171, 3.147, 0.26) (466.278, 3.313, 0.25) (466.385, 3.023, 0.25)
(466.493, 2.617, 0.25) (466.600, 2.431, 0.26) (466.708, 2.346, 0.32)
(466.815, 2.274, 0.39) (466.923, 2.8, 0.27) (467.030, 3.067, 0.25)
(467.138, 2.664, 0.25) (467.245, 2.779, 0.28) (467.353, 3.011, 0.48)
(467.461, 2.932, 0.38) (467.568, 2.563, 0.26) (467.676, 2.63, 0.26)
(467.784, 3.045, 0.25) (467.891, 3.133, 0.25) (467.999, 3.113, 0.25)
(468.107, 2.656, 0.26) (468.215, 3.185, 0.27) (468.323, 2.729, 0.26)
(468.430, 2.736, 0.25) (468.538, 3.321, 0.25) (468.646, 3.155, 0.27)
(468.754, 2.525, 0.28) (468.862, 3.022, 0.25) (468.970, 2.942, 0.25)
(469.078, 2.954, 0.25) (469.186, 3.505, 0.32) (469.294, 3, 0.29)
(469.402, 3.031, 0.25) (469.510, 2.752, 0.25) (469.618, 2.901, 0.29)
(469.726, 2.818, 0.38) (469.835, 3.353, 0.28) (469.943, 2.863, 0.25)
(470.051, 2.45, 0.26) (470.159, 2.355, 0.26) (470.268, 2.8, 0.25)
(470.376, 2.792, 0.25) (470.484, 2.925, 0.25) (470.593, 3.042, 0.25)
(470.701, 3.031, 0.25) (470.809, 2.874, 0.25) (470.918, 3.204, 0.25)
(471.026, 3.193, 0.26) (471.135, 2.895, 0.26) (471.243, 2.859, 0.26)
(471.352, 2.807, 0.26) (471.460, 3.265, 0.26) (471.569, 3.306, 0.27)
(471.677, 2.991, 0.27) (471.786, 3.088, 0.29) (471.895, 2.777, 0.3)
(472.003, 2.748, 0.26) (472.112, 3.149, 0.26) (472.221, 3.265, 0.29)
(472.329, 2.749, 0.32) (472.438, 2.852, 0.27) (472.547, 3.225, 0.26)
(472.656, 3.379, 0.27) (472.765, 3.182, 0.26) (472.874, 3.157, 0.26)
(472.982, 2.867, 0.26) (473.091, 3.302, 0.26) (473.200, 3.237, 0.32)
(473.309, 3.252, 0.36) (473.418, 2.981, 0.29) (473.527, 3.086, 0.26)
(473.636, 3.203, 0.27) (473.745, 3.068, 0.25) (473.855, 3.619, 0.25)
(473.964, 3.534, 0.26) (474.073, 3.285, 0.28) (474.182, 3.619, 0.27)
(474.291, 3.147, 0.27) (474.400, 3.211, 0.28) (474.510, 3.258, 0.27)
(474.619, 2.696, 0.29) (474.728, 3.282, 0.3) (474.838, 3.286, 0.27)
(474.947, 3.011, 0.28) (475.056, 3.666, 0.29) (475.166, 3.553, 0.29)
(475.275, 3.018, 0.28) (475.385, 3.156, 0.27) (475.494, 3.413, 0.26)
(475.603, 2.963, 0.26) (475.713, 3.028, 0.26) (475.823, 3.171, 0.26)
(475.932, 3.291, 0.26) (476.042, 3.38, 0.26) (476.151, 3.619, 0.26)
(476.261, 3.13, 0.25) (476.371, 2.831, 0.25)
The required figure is 1.16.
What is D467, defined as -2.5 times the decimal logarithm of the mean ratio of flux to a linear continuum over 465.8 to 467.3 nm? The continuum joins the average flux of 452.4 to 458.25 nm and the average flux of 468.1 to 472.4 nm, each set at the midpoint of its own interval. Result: 0.06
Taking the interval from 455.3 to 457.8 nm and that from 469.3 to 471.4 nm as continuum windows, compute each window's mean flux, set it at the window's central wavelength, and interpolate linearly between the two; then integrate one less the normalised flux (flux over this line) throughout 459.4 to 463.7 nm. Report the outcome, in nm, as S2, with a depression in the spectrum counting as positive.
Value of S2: -0.36 nm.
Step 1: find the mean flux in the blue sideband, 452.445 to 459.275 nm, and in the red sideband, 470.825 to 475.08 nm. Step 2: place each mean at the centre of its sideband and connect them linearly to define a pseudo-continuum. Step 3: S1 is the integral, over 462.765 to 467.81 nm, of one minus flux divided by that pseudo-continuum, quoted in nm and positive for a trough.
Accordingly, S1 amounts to 0.18 nm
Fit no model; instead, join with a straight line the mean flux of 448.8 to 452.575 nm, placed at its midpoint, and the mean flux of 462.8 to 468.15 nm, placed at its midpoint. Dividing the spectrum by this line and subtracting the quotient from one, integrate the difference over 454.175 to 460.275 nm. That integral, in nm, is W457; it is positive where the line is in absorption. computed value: 0.06 nm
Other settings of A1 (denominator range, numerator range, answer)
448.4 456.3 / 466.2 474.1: 1.08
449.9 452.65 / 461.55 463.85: 1.09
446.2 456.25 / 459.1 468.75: 1.09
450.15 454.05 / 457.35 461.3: 1.03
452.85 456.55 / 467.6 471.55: 1.07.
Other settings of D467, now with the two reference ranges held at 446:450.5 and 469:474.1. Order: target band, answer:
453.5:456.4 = -0.03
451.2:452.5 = -0.09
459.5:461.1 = -0.07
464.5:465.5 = 0.01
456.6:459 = 0.01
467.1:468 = 0.05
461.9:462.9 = -0.10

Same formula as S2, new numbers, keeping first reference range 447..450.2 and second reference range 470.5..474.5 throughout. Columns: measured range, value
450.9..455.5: -0.17 nm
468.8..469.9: 0.02 nm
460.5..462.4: -0.21 nm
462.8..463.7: -0.01 nm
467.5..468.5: 0.06 nm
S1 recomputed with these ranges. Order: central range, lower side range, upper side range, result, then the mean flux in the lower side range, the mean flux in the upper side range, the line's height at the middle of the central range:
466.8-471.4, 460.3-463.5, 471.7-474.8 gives 0.38 nm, 3.2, 3.15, 3.17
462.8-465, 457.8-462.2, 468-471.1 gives 0.02 nm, 3.07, 2.94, 3.02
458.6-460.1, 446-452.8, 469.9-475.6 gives 0.09 nm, 2.92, 3.1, 3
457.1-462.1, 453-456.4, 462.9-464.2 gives -0.07 nm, 2.92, 3.07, 3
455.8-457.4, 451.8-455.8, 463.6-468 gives 0.01 nm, 2.94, 2.92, 2.94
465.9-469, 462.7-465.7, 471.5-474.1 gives 0.21 nm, 3.02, 3.14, 3.06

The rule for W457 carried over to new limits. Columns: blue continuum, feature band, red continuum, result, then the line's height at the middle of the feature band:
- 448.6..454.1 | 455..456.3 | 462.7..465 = -0.04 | 2.97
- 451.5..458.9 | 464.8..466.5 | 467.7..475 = 0.00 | 3.01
